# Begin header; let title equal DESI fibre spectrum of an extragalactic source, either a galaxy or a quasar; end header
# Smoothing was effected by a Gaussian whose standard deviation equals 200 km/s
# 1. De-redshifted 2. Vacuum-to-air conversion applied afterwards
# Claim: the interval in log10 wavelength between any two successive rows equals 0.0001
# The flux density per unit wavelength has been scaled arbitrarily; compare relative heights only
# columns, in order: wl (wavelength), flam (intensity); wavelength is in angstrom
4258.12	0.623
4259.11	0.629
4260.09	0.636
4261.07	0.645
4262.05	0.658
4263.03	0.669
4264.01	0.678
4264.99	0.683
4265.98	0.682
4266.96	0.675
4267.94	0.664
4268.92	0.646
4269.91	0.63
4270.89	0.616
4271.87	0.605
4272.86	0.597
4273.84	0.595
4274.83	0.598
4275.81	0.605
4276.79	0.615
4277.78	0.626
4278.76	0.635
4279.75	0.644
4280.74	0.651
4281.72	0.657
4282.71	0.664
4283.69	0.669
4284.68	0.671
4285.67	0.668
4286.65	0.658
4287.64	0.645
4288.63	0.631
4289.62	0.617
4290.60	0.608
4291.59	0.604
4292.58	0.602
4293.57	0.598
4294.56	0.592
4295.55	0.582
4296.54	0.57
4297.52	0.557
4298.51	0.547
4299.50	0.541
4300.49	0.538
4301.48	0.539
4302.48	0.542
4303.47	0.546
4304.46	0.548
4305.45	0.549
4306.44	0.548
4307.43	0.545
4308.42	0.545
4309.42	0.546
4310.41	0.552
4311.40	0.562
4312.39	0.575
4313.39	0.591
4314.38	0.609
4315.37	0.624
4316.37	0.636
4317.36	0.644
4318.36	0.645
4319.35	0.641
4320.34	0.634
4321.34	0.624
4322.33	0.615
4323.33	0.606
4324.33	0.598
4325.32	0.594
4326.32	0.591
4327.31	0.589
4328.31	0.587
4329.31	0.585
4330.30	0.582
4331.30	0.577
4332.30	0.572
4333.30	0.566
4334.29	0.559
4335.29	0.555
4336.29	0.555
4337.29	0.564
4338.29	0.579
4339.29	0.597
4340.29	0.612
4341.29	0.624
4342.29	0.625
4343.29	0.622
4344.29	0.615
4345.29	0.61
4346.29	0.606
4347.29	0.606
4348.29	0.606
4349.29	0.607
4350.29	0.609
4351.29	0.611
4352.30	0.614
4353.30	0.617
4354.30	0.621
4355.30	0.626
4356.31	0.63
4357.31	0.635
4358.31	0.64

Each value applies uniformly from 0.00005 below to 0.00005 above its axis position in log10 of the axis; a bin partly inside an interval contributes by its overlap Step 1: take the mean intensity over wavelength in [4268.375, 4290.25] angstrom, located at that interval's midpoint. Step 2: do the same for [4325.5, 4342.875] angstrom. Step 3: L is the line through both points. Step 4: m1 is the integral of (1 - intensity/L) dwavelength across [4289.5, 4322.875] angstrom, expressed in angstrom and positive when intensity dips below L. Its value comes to 1.45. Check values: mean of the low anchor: 0.634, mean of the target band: 0.583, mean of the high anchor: 0.584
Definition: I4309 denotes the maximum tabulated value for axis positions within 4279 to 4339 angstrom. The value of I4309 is 0.671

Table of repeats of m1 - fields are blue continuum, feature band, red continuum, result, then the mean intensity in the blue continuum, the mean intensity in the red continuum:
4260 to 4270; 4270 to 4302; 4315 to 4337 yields 1.49 angstrom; 0.663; 0.598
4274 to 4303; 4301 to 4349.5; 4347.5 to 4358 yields 2.01 angstrom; 0.609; 0.618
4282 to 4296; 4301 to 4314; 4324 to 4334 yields 1.17 angstrom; 0.63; 0.584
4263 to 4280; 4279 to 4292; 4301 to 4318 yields -0.70 angstrom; 0.636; 0.571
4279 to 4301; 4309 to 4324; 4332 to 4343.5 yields -0.23 angstrom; 0.614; 0.585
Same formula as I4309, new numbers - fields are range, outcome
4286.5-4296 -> 0.658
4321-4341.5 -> 0.624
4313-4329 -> 0.645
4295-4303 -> 0.582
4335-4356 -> 0.626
